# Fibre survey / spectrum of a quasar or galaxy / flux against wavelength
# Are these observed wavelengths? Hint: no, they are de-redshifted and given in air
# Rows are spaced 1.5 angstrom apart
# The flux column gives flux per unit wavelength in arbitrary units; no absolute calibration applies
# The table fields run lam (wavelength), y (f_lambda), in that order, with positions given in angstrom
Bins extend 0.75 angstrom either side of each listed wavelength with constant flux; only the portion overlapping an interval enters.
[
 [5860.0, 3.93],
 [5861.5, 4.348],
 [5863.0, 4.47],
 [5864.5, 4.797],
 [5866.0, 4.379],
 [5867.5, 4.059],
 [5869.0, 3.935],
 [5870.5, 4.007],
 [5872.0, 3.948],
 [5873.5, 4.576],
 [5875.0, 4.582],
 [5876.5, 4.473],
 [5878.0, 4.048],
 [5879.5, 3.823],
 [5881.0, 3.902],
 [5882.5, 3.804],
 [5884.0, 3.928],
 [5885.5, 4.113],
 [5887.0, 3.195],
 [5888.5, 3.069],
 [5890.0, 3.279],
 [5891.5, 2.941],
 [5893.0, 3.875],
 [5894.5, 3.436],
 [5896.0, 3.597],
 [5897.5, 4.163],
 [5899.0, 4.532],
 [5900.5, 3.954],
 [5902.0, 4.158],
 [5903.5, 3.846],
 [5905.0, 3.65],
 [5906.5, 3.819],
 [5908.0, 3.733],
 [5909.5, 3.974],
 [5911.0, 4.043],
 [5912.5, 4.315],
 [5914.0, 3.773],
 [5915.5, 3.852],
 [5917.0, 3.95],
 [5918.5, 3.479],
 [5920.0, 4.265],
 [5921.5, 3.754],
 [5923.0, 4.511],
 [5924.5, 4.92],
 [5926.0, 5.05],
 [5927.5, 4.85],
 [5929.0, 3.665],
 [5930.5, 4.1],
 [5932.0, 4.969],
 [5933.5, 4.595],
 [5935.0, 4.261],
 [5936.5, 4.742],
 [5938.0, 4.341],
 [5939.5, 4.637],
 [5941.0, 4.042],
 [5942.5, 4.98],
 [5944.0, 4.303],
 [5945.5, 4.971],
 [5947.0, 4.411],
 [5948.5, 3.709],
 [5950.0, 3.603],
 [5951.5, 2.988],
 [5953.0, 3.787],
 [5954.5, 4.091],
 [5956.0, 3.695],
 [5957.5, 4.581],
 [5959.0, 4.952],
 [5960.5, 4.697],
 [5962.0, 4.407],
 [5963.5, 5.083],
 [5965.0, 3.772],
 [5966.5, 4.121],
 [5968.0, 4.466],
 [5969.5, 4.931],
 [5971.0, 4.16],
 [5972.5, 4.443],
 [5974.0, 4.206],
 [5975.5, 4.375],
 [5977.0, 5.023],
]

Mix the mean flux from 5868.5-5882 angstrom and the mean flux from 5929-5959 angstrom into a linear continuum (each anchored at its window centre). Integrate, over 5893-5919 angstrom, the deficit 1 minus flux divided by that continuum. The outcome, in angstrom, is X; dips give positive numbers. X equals 1.8 angstrom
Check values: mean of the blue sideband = 4.14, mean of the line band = 3.9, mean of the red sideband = 4.26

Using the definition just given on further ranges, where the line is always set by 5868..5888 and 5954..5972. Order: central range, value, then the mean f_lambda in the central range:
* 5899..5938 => 0.27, 4.18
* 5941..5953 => 0.64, 4.11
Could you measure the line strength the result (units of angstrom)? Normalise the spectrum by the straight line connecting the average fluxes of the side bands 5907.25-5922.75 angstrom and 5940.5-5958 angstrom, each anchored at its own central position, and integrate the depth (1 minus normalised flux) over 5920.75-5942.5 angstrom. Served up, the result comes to -2.5 angstrom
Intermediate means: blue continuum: 3.93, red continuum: 4.09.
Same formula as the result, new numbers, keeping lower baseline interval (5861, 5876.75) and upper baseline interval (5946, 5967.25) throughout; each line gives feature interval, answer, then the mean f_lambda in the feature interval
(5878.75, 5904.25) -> 3.2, 3.74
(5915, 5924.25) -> 0.4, 4.02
